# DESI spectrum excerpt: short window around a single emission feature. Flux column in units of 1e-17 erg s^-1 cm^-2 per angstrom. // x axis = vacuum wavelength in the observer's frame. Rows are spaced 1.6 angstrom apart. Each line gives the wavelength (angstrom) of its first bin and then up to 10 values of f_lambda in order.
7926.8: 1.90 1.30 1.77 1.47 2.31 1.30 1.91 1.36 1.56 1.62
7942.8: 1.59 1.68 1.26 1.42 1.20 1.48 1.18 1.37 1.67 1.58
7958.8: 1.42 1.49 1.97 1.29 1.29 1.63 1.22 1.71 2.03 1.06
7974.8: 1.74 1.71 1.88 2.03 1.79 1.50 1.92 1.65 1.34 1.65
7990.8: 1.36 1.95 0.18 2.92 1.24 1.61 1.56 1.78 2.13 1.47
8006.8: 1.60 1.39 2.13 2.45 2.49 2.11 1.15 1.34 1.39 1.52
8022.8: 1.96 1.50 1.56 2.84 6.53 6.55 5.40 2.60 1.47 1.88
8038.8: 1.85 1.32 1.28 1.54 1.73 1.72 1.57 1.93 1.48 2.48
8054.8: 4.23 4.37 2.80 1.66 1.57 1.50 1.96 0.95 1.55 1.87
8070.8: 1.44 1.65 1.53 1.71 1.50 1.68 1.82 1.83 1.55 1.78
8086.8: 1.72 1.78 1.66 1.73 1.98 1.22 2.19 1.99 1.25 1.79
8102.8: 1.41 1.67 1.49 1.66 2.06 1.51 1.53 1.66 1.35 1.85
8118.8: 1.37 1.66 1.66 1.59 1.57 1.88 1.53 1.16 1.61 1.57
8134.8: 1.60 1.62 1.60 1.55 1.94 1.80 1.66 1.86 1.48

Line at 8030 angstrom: H-alpha 6563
